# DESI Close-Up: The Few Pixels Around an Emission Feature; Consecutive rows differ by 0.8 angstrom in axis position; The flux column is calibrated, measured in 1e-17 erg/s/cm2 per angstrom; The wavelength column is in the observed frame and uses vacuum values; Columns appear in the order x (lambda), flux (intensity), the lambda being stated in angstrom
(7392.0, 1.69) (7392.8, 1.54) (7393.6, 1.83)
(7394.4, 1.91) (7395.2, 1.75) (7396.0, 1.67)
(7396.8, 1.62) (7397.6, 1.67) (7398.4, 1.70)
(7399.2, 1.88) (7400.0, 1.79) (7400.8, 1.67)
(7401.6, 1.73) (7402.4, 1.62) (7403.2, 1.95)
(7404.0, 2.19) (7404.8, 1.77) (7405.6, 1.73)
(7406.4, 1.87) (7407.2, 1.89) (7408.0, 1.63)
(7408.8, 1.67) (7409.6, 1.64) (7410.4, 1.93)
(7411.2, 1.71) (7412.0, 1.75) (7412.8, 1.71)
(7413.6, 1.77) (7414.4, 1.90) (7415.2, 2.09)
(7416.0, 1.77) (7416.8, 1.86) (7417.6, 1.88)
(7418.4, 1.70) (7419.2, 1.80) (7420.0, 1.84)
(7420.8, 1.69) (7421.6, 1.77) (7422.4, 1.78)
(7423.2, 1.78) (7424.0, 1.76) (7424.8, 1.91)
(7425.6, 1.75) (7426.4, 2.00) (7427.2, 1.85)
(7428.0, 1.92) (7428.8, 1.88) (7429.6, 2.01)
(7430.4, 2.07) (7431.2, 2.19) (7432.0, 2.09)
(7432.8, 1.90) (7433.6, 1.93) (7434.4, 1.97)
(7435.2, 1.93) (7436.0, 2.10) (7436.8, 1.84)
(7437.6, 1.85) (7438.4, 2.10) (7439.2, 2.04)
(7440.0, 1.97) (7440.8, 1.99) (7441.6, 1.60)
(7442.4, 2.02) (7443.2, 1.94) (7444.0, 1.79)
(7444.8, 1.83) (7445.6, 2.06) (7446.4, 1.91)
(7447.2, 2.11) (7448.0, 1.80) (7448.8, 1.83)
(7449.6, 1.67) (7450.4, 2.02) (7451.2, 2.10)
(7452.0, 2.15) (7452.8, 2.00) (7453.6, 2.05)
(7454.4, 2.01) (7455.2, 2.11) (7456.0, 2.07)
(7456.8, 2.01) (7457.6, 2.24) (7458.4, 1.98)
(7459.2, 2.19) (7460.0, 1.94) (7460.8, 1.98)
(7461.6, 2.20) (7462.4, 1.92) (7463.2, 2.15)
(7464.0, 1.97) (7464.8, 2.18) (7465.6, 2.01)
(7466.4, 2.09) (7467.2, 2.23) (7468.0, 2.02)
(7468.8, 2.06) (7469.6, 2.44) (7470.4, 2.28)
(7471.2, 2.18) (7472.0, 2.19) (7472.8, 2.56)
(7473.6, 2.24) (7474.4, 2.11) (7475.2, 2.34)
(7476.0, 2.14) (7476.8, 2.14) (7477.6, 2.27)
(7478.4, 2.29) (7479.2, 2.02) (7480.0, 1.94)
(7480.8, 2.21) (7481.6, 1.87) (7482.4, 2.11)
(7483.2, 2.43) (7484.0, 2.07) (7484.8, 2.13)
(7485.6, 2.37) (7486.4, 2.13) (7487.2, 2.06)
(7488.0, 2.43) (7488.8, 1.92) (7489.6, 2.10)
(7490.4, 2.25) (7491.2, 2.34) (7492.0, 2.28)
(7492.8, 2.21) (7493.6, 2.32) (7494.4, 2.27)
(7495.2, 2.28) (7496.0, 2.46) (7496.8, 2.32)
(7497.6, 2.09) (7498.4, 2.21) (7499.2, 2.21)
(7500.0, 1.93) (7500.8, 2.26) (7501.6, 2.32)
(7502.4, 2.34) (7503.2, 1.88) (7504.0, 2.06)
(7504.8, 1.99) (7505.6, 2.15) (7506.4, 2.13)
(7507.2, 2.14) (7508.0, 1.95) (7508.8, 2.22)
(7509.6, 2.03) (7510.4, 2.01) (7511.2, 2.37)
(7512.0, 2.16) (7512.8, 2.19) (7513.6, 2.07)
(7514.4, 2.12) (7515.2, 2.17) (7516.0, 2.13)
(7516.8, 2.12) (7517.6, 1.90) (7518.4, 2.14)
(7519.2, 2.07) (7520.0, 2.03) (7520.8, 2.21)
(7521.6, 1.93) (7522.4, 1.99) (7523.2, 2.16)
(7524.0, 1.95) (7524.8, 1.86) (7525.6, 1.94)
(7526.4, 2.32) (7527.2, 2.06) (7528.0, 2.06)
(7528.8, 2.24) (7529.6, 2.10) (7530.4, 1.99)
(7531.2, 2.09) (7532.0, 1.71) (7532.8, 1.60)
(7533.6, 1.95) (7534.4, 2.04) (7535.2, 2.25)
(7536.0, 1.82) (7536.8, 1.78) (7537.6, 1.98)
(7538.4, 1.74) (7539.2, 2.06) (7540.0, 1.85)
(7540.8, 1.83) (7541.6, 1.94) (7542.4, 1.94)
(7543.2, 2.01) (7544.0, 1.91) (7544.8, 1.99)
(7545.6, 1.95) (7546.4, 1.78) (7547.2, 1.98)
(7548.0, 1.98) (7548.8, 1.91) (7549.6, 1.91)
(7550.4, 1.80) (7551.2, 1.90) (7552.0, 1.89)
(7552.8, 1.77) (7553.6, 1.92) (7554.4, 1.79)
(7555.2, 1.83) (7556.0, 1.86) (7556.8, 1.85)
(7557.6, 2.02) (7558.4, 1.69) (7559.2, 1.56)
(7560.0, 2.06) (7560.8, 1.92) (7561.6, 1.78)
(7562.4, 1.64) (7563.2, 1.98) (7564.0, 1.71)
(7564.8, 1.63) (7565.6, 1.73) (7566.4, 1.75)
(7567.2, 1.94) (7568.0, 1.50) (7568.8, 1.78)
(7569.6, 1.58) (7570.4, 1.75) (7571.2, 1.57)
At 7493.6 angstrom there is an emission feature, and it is Mg II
